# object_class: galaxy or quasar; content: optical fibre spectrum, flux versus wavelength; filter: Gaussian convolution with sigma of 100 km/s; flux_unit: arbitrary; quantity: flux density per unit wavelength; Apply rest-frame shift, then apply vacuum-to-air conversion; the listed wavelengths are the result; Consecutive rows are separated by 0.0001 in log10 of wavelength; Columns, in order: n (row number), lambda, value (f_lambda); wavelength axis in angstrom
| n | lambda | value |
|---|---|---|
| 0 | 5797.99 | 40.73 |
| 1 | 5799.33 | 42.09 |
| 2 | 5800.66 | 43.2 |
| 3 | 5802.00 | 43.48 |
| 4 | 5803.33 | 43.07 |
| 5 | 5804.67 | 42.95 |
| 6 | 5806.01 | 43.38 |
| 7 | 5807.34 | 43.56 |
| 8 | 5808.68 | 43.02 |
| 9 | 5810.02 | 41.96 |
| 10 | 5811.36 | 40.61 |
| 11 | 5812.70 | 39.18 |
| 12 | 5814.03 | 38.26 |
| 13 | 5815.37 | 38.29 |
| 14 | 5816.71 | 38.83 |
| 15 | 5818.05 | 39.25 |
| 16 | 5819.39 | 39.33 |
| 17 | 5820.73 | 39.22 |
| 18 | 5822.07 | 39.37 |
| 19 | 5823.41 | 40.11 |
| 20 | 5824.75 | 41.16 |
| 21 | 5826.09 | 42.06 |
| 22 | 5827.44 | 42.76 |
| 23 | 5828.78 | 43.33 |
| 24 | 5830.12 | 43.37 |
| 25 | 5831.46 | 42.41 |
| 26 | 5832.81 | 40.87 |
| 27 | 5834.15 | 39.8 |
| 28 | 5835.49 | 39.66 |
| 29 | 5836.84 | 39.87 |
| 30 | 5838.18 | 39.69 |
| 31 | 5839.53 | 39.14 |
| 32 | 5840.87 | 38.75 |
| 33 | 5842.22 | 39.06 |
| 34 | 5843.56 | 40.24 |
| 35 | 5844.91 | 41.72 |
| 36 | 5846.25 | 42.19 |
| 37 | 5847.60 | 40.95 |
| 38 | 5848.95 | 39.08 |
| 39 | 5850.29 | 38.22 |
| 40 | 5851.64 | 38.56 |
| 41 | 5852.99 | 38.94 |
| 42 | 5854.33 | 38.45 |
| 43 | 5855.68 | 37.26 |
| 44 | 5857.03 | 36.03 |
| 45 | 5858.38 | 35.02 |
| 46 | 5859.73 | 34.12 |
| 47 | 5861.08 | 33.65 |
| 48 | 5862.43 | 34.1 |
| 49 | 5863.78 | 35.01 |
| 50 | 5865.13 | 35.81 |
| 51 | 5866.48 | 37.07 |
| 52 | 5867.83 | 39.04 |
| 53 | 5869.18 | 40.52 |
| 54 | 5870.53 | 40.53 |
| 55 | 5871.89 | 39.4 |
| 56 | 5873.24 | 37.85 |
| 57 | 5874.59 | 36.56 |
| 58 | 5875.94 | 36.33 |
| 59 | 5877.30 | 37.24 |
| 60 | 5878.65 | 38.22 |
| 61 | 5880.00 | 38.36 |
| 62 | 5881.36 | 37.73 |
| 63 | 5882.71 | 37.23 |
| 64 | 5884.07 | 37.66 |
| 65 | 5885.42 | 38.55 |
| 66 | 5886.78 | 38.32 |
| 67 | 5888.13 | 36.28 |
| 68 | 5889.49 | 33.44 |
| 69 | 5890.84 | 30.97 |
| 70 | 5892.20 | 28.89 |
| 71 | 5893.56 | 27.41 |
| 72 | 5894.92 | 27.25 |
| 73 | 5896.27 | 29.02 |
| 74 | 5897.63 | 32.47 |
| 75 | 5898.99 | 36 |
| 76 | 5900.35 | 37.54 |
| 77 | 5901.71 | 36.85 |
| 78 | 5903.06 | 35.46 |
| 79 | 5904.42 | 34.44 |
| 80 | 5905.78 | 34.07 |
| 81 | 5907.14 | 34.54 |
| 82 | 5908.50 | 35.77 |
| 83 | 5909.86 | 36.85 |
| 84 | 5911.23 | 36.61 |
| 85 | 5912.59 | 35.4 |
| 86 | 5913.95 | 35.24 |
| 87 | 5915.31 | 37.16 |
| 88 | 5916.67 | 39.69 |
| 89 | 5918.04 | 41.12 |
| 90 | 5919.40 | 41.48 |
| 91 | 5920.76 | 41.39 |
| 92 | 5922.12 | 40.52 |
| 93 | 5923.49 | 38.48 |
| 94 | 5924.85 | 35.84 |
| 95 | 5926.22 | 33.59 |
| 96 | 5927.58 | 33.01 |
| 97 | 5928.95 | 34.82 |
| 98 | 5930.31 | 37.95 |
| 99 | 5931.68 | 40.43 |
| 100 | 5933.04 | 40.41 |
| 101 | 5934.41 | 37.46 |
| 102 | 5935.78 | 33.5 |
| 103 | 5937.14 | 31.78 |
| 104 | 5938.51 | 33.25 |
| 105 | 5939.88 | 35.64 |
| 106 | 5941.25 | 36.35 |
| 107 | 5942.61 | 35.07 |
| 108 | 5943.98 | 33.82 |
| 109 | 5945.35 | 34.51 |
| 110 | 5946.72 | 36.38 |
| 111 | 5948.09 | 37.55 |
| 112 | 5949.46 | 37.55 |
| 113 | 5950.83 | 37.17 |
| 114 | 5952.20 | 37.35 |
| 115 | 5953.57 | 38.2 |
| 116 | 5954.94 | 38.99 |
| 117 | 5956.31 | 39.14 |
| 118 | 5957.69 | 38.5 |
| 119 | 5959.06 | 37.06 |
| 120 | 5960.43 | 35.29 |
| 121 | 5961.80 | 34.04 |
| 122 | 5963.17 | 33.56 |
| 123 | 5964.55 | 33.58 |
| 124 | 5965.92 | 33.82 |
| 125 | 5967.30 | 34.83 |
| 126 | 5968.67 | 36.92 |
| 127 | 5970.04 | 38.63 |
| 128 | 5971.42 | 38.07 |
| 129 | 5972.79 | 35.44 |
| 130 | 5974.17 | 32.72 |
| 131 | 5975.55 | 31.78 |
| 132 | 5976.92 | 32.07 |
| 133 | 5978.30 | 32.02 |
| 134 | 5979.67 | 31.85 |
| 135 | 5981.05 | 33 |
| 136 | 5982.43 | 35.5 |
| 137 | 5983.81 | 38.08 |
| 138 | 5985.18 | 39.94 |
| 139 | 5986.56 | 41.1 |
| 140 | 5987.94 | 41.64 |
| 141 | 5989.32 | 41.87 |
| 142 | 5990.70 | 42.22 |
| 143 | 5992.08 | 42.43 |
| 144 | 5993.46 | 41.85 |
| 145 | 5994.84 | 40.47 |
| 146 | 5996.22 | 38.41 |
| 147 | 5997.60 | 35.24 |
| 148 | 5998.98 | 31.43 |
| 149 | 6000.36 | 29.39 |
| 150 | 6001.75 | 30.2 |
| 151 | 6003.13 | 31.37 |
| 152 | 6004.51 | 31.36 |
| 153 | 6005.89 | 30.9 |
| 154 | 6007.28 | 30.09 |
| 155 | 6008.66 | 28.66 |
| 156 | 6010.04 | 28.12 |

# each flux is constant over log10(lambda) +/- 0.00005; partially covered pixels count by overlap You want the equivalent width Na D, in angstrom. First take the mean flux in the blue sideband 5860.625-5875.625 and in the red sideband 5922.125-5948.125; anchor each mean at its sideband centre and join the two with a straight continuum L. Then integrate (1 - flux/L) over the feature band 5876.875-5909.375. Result 1.8 angstrom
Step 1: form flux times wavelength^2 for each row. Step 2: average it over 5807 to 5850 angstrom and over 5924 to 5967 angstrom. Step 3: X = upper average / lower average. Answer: 0.9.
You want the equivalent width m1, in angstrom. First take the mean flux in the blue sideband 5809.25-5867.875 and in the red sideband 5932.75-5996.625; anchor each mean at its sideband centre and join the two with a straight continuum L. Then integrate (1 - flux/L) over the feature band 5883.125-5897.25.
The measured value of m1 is 1.9 angstrom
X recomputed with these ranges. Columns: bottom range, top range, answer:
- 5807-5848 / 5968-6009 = 0.93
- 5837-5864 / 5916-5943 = 1.00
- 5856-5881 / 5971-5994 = 1.04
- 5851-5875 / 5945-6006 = 1.01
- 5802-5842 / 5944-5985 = 0.92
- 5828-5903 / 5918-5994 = 1.02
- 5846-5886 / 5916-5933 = 1.04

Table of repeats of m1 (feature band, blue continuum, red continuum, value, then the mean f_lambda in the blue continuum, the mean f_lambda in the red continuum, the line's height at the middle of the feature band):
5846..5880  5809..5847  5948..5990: 1.6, 40.4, 36.3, 39.4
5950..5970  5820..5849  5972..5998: 0.8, 40.7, 37.3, 37.8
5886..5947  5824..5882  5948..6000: 3.7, 38.8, 36.8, 37.8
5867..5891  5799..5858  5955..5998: 1.0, 40.5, 36.9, 39.2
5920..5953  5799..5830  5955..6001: 1.1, 41.3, 36.5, 37.7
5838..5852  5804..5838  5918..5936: 0.1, 40.9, 37.9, 40.2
